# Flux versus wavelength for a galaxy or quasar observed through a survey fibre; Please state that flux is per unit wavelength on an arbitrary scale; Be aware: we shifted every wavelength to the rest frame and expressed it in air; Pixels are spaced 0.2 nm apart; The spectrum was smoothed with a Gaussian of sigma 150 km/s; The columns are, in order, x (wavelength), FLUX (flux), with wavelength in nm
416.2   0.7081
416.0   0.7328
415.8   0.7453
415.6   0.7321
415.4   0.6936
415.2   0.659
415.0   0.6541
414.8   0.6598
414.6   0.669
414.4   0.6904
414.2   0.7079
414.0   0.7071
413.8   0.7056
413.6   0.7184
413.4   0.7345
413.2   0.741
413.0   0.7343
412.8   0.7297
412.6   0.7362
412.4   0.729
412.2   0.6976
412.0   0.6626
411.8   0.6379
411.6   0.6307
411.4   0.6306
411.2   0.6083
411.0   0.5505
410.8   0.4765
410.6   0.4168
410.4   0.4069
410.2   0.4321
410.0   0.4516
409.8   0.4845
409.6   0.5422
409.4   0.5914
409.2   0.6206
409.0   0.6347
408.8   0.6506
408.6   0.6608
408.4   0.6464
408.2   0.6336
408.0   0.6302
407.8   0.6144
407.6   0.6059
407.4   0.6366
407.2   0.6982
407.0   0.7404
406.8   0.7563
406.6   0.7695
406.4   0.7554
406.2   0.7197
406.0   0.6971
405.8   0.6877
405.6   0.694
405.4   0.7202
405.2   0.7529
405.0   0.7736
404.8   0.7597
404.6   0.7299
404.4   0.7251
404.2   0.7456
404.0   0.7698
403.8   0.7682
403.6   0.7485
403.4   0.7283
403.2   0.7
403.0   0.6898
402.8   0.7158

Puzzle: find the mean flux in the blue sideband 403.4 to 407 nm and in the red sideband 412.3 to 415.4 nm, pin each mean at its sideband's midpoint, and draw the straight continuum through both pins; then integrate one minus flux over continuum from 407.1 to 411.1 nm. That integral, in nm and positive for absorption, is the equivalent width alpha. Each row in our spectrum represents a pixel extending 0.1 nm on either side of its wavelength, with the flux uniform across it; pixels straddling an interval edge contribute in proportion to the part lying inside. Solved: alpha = 0.86 nm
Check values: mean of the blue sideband 0.739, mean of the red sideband 0.705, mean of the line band 0.569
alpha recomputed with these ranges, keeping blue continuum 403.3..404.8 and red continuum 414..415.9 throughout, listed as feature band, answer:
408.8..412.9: 0.726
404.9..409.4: 0.287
